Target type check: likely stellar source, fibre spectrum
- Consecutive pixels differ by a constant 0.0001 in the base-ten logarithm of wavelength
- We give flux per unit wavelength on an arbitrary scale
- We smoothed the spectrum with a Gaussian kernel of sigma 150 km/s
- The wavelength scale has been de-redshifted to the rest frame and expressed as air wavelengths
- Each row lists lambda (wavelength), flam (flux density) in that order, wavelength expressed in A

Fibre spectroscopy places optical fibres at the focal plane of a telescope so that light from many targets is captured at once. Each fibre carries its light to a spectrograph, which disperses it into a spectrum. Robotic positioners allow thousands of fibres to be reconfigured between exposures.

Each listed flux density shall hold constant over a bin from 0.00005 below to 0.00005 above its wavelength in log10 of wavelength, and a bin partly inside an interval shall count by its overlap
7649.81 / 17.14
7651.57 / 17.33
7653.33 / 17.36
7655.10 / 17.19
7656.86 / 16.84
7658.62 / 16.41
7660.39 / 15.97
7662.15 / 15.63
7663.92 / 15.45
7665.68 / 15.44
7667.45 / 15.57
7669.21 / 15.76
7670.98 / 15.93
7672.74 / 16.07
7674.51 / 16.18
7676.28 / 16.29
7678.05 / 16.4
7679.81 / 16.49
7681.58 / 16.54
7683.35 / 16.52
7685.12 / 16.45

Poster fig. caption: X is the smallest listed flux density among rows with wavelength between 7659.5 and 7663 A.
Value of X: 15.63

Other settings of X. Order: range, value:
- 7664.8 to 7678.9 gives 15.44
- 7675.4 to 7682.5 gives 16.29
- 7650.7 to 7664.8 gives 15.45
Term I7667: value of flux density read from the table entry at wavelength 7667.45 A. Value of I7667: 15.57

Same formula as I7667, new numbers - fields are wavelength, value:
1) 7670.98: 15.93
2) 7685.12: 16.45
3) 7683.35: 16.52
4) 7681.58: 16.54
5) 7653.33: 17.36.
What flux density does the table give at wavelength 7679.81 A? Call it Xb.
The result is 16.49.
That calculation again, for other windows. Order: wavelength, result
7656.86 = 16.84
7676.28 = 16.29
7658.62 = 16.41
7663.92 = 15.45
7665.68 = 15.44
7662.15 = 15.63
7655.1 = 17.19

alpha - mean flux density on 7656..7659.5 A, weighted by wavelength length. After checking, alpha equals 16.6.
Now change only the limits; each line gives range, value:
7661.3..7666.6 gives 15.5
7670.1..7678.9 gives 16.2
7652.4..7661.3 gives 16.7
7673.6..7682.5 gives 16.4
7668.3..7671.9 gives 15.9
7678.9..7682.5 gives 16.5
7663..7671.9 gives 15.6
